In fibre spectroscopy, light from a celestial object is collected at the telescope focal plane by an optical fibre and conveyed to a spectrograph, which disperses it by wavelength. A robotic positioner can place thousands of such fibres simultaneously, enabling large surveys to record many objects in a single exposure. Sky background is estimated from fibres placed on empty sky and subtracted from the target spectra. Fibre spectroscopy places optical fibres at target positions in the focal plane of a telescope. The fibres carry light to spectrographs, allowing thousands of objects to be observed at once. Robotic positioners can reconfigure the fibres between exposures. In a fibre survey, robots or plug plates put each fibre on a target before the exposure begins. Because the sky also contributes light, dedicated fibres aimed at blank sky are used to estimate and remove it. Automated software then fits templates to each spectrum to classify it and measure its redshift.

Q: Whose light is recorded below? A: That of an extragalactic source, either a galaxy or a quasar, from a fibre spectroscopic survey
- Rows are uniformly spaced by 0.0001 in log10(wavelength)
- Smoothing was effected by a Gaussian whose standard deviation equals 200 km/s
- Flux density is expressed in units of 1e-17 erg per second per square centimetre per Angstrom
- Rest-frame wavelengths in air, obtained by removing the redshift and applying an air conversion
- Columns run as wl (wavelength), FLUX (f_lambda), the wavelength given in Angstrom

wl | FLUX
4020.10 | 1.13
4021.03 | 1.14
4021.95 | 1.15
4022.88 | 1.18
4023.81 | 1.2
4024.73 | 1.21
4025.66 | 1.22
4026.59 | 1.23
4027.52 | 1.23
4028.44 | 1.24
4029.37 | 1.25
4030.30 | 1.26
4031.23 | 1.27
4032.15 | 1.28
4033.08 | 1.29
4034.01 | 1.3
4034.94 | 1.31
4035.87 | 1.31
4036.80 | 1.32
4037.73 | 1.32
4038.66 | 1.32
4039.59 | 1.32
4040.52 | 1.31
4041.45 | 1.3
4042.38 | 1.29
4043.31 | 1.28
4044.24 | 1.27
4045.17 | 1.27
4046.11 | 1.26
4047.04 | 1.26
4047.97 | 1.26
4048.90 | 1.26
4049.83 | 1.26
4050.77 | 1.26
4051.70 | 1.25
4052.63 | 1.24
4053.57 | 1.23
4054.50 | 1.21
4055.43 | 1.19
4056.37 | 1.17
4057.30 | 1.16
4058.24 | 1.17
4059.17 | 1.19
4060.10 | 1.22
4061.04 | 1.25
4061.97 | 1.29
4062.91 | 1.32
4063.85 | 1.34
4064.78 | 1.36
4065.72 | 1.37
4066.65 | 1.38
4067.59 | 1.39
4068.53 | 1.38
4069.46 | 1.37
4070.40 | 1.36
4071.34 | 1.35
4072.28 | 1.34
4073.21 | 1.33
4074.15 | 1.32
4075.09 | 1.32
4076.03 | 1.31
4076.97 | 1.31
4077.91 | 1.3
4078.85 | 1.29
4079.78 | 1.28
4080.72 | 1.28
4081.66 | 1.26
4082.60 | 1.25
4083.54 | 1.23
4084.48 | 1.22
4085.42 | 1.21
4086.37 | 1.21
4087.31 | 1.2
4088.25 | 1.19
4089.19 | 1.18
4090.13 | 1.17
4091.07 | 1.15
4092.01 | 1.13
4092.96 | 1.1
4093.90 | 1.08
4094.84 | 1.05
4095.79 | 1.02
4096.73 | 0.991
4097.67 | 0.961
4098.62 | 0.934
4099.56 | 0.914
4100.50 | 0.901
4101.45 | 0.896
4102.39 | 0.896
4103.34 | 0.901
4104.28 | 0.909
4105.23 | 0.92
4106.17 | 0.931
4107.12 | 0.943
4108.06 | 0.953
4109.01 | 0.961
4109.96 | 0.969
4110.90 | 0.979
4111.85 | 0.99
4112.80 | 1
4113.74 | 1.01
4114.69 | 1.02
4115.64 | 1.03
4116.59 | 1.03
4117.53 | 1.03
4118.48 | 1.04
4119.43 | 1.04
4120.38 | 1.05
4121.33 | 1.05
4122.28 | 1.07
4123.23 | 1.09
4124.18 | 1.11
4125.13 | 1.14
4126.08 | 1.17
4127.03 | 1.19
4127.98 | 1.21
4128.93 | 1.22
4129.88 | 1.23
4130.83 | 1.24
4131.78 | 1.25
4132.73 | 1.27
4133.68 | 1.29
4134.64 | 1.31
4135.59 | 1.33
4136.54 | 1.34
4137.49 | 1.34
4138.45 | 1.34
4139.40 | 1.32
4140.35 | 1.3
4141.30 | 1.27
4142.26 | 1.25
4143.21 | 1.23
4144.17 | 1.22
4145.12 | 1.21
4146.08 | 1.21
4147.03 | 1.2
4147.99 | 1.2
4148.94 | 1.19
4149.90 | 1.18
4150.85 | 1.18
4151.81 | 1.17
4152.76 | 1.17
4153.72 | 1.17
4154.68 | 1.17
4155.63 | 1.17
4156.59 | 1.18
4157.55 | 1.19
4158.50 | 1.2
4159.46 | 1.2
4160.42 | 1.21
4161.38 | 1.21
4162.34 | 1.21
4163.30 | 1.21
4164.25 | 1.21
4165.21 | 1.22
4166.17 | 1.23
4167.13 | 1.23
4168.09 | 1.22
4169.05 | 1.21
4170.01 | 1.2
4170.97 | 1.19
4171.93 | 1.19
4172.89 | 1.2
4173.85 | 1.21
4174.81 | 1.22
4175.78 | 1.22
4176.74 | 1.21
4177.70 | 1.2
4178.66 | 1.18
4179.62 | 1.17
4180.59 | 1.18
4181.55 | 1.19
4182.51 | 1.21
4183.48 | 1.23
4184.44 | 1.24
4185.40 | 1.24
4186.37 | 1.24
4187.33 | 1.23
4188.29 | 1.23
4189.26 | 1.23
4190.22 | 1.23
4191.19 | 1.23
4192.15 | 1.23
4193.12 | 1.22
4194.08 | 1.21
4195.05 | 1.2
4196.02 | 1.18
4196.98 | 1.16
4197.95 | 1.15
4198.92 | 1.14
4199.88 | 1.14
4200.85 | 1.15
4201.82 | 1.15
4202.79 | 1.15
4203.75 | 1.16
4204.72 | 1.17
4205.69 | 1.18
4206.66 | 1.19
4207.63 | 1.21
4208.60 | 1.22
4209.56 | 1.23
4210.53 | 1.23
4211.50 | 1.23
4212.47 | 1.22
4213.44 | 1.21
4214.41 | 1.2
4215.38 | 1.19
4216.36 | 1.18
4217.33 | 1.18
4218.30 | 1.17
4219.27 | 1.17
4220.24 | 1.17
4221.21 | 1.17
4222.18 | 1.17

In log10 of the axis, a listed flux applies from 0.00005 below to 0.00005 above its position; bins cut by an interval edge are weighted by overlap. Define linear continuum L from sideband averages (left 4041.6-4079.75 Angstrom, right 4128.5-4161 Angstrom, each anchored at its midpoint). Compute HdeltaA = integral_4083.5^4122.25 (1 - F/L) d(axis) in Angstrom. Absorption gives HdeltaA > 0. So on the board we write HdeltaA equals 7.0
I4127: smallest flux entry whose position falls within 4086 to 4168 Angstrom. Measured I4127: 0.896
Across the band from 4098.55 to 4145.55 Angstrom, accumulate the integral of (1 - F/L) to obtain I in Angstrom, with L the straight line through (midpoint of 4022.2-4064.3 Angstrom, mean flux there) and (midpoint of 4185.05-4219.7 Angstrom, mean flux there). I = 4.56 Angstrom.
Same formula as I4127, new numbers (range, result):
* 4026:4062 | 1.16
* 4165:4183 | 1.17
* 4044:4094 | 1.08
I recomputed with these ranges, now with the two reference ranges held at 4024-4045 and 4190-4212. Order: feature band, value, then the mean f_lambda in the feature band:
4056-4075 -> -0.65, 1.3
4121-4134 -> 0.50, 1.18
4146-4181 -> 0.34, 1.2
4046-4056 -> 0.21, 1.24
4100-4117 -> 3.86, 0.957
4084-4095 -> 0.78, 1.16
